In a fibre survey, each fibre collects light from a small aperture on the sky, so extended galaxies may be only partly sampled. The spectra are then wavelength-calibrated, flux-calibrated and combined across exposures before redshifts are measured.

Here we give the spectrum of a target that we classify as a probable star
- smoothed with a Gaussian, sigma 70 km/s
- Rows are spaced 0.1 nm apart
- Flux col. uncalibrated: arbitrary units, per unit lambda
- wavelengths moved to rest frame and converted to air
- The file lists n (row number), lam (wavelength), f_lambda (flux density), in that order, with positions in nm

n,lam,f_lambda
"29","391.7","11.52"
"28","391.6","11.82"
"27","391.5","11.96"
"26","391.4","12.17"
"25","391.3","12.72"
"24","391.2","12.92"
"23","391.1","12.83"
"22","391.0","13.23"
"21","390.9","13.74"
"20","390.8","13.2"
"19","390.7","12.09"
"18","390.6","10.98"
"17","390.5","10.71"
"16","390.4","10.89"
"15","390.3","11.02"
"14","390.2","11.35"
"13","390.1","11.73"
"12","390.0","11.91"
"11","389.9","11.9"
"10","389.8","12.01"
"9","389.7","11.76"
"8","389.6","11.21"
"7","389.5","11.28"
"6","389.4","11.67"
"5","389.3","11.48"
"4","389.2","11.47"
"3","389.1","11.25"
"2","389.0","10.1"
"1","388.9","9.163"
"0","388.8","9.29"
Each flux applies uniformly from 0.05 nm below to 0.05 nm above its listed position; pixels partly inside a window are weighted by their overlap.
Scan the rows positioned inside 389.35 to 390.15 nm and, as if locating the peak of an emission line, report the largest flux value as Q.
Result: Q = 12.01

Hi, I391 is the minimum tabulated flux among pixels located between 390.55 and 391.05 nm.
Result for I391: 10.98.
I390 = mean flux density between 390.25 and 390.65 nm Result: 10.9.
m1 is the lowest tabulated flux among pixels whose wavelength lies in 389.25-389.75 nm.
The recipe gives 11.21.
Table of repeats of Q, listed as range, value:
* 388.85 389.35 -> 11.48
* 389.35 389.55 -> 11.67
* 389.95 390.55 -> 11.91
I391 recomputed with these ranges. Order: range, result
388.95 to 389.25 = 10.1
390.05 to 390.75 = 10.71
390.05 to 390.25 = 11.35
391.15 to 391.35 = 12.72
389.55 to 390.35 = 11.02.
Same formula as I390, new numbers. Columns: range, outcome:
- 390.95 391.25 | 13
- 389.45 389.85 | 11.6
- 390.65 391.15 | 13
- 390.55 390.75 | 11.5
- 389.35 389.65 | 11.4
